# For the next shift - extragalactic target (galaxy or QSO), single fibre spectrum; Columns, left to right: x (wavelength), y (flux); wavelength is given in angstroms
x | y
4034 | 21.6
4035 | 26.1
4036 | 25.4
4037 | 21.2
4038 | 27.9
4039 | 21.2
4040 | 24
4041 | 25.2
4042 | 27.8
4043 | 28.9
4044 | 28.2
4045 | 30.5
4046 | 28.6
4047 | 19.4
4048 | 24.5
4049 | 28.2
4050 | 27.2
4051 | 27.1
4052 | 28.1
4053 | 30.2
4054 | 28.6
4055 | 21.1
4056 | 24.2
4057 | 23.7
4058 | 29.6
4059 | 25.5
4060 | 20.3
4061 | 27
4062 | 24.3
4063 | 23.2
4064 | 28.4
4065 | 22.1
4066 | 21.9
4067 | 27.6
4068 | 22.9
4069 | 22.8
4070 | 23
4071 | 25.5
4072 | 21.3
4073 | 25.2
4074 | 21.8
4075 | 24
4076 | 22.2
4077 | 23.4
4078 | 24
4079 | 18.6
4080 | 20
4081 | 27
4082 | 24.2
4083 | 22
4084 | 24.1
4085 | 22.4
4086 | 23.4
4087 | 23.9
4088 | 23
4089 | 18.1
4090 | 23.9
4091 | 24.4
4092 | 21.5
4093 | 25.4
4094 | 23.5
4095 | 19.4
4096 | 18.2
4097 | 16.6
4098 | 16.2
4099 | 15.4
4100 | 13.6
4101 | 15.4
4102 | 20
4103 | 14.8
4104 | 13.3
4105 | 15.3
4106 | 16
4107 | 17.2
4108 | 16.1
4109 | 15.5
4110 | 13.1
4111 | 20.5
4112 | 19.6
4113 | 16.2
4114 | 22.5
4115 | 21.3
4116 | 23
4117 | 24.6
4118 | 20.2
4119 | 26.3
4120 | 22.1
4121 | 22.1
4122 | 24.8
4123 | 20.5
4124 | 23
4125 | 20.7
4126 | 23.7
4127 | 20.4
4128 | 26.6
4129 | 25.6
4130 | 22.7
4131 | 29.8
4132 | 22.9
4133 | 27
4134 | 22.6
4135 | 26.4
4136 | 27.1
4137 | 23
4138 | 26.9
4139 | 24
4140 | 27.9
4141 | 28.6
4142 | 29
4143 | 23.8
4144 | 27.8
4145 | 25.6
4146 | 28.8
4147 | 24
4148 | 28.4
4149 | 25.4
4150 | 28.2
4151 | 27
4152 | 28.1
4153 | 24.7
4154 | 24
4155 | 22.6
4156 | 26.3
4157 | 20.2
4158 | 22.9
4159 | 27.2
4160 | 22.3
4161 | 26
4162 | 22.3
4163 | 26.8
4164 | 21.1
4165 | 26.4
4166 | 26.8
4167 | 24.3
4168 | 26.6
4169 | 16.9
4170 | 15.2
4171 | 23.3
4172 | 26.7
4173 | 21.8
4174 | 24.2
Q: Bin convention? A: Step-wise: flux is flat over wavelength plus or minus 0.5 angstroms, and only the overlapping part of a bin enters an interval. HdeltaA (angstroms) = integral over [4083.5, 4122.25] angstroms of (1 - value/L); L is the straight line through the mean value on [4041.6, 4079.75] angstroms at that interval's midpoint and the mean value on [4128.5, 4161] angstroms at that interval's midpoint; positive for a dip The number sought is 8.5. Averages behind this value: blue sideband 25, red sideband 25.7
